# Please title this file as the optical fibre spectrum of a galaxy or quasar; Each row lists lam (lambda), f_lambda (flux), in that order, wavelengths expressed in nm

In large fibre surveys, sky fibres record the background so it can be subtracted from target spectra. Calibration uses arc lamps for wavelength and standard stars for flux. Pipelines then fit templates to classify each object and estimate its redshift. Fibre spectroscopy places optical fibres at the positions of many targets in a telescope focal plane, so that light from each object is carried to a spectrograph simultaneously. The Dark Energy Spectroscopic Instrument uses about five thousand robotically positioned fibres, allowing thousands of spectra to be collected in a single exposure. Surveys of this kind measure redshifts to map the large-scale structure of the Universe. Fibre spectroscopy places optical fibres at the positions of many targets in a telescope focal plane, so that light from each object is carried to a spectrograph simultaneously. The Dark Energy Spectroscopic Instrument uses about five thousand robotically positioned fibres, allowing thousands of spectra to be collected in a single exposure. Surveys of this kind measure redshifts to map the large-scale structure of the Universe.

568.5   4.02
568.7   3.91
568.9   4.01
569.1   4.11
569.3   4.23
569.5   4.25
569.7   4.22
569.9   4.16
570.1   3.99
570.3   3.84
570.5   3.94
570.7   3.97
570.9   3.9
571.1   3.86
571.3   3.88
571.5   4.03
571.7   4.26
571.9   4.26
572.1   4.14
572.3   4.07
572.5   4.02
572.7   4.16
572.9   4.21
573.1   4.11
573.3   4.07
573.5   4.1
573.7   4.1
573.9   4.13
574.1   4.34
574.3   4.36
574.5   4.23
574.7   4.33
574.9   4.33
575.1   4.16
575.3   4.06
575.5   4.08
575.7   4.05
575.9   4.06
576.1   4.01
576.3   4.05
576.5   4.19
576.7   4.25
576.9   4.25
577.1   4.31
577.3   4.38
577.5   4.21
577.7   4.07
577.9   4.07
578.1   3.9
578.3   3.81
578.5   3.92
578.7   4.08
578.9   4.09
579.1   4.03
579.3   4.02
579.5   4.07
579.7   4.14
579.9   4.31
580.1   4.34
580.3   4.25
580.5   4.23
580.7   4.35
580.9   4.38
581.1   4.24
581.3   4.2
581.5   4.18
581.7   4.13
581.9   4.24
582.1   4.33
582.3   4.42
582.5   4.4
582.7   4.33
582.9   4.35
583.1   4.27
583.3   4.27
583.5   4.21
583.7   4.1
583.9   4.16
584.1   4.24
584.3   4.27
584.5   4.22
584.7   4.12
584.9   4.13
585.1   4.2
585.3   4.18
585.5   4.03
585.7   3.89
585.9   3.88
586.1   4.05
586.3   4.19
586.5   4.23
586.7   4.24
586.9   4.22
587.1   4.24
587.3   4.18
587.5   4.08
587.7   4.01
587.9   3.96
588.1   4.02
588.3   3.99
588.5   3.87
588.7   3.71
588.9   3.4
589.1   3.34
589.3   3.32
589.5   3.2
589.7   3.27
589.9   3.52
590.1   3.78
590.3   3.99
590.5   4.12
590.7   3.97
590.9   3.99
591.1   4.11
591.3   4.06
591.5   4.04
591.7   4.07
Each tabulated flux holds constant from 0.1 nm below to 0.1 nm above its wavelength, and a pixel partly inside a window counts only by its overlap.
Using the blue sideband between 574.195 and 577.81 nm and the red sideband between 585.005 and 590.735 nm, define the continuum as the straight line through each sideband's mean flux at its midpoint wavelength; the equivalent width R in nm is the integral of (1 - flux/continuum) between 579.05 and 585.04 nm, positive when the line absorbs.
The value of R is -0.29 nm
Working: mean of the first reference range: 4.19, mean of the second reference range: 3.9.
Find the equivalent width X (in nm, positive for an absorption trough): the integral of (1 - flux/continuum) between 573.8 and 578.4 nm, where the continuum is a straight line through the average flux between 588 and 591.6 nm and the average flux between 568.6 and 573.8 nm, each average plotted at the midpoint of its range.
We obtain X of -0.196 nm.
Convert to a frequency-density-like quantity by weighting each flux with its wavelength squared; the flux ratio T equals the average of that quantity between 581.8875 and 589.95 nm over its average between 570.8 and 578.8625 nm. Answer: 1.0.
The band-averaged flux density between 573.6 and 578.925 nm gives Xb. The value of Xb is 4.14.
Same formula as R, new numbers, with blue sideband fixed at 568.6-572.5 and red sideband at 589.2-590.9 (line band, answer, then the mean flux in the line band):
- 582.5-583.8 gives -0.158 nm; 4.27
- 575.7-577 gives -0.063 nm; 4.13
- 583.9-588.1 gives -0.425 nm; 4.13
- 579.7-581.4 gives -0.187 nm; 4.28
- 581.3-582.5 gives -0.138 nm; 4.27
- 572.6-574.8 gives -0.112 nm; 4.19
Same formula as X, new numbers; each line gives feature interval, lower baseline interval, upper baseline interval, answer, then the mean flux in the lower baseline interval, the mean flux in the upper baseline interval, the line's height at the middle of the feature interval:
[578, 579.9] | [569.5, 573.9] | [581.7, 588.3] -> 0.05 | 4.07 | 4.17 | 4.13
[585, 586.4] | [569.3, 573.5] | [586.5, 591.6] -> -0.05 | 4.07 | 3.87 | 3.91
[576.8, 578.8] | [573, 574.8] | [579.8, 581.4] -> 0.07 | 4.2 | 4.29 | 4.25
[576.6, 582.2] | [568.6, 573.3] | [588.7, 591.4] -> -0.38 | 4.07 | 3.7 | 3.9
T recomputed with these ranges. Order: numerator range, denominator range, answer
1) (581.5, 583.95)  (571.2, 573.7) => 1.08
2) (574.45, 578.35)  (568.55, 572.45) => 1.04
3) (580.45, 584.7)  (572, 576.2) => 1.06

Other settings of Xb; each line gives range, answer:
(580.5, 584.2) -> 4.27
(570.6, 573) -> 4.06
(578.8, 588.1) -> 4.19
